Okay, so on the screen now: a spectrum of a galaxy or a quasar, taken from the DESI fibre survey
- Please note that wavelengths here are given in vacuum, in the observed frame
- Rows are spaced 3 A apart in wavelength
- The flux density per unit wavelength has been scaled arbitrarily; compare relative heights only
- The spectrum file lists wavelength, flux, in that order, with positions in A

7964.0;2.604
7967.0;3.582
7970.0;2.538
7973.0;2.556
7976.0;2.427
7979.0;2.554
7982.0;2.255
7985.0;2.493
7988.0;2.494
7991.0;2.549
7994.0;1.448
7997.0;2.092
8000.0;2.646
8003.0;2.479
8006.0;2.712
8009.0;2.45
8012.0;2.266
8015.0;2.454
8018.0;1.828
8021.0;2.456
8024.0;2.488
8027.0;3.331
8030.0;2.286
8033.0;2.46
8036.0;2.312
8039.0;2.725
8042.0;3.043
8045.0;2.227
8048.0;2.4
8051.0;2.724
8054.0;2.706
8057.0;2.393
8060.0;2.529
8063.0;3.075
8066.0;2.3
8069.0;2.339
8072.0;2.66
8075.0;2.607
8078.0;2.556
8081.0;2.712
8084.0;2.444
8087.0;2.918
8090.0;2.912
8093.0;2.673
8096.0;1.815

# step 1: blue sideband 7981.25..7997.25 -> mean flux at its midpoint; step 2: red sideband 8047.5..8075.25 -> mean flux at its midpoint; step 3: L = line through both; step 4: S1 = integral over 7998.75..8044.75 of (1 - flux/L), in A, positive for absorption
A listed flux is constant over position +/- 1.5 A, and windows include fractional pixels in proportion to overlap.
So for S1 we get -2.6 A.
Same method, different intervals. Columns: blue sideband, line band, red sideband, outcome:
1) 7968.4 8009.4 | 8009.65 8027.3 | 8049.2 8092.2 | 0.56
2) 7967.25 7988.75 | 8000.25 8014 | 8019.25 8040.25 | 0.34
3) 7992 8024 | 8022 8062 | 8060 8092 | -1.96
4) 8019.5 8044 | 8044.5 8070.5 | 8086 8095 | 1.54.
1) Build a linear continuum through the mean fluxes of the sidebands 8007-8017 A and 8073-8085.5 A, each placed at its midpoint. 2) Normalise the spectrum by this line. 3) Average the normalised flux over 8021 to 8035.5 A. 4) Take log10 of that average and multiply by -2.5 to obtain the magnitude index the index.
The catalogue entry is -0.07 mag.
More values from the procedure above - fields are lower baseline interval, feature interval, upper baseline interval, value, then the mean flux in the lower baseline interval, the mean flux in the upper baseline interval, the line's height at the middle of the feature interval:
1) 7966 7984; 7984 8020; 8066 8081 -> 0.12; 2.62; 2.53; 2.6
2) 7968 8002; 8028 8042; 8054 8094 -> -0.01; 2.39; 2.63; 2.52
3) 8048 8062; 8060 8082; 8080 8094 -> 0.02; 2.59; 2.73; 2.66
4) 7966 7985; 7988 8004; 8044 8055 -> 0.15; 2.61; 2.52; 2.59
